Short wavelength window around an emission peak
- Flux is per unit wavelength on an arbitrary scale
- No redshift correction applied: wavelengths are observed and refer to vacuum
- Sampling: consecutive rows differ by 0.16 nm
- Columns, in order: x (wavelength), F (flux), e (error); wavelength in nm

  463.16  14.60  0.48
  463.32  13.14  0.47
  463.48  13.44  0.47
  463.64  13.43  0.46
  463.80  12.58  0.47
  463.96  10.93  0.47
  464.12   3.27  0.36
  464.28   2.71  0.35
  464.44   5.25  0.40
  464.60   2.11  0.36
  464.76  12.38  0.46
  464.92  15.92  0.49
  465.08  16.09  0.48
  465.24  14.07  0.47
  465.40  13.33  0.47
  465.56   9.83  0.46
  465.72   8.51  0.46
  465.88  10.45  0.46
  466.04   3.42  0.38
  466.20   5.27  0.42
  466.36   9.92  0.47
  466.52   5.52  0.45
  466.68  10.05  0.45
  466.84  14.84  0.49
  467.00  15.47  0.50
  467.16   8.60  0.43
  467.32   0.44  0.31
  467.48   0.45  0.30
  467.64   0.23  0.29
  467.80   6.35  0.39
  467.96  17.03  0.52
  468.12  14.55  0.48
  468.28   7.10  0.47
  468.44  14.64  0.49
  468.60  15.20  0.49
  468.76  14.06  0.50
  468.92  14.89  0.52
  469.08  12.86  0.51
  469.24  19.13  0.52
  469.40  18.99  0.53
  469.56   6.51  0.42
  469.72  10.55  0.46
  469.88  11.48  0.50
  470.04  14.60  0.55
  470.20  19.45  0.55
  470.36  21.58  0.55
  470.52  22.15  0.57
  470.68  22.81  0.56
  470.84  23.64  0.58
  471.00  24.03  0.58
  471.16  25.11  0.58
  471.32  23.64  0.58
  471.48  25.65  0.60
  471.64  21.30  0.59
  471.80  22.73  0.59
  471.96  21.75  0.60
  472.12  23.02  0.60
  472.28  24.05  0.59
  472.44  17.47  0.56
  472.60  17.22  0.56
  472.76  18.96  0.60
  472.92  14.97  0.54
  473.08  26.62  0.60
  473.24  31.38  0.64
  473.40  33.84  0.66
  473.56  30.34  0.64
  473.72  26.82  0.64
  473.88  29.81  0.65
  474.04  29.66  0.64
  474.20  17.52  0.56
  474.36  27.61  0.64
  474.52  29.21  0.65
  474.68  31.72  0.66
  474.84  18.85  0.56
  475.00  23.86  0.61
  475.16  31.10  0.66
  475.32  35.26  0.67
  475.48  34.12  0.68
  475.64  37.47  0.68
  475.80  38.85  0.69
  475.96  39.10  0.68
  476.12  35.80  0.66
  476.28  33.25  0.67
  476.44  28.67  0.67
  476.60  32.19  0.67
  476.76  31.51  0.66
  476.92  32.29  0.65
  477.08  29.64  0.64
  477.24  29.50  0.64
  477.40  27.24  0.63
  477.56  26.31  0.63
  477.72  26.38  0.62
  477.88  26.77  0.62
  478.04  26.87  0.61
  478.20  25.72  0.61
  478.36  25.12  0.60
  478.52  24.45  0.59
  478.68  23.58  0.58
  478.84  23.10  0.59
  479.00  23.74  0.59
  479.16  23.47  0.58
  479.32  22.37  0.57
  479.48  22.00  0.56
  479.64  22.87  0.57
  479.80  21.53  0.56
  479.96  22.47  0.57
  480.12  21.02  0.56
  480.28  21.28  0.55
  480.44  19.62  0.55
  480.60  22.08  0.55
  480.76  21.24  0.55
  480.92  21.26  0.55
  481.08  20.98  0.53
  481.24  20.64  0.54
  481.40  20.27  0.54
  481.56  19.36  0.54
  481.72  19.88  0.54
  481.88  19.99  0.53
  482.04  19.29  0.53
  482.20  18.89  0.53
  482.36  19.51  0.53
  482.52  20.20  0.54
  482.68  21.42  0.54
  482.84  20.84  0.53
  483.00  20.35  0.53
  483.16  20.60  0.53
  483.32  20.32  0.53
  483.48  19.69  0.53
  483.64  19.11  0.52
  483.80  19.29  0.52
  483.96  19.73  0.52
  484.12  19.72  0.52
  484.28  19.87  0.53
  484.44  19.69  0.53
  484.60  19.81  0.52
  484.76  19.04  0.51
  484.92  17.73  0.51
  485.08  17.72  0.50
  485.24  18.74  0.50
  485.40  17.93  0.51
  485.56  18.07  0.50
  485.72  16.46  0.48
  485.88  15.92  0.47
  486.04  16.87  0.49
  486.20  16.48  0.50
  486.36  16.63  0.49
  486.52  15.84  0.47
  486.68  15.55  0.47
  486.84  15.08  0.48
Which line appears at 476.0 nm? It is Lyman alpha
